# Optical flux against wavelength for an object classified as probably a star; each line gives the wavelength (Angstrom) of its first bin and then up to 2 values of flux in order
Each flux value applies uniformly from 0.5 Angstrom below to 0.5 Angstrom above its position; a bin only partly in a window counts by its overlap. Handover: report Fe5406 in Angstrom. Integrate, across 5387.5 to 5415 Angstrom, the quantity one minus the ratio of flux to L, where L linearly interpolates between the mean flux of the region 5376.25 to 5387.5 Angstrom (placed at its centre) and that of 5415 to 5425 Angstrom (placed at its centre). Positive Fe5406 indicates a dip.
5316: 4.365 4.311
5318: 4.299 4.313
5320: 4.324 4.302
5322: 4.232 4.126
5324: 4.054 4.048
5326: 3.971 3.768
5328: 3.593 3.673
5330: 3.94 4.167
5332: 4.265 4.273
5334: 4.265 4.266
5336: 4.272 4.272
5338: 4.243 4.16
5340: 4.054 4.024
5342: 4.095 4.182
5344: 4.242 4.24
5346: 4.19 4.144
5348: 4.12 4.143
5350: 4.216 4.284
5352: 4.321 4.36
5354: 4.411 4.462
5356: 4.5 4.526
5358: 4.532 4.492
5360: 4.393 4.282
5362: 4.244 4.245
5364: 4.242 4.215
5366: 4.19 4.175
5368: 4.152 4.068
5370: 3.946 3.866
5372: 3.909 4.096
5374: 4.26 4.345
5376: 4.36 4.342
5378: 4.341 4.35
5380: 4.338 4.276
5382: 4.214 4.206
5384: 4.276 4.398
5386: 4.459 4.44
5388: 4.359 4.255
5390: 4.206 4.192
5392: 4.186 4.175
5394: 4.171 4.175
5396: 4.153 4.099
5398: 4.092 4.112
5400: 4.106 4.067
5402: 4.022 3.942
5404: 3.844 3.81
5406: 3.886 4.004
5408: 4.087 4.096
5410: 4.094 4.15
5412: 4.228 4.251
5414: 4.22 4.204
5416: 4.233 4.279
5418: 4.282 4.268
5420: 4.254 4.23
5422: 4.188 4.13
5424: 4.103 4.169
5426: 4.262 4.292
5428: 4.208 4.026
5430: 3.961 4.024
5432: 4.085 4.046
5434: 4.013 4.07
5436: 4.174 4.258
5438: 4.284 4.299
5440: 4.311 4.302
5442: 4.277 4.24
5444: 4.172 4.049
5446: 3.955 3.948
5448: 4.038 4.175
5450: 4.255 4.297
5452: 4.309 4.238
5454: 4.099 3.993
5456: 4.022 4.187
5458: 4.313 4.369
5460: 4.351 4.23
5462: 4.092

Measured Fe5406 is 1.0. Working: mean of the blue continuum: 4.33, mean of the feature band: 4.11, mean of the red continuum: 4.22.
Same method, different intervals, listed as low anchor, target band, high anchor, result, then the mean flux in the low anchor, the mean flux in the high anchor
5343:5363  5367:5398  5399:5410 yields -0.64 Angstrom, 4.32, 4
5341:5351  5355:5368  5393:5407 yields -0.63 Angstrom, 4.17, 4.04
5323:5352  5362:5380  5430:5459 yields -0.26 Angstrom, 4.12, 4.16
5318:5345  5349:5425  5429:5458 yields -1.38 Angstrom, 4.13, 4.15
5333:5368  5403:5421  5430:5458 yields 0.27 Angstrom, 4.26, 4.15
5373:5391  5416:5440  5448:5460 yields 0.39 Angstrom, 4.31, 4.2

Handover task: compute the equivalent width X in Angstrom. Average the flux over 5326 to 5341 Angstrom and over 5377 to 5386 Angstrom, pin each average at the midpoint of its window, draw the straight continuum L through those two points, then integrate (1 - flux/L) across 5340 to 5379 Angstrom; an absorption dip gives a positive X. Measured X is -0.33 Angstrom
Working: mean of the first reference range 4.08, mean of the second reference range 4.31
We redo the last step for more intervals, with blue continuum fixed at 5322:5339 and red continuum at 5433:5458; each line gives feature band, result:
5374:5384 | -0.5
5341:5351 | -0.2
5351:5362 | -0.8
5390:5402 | 0.0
